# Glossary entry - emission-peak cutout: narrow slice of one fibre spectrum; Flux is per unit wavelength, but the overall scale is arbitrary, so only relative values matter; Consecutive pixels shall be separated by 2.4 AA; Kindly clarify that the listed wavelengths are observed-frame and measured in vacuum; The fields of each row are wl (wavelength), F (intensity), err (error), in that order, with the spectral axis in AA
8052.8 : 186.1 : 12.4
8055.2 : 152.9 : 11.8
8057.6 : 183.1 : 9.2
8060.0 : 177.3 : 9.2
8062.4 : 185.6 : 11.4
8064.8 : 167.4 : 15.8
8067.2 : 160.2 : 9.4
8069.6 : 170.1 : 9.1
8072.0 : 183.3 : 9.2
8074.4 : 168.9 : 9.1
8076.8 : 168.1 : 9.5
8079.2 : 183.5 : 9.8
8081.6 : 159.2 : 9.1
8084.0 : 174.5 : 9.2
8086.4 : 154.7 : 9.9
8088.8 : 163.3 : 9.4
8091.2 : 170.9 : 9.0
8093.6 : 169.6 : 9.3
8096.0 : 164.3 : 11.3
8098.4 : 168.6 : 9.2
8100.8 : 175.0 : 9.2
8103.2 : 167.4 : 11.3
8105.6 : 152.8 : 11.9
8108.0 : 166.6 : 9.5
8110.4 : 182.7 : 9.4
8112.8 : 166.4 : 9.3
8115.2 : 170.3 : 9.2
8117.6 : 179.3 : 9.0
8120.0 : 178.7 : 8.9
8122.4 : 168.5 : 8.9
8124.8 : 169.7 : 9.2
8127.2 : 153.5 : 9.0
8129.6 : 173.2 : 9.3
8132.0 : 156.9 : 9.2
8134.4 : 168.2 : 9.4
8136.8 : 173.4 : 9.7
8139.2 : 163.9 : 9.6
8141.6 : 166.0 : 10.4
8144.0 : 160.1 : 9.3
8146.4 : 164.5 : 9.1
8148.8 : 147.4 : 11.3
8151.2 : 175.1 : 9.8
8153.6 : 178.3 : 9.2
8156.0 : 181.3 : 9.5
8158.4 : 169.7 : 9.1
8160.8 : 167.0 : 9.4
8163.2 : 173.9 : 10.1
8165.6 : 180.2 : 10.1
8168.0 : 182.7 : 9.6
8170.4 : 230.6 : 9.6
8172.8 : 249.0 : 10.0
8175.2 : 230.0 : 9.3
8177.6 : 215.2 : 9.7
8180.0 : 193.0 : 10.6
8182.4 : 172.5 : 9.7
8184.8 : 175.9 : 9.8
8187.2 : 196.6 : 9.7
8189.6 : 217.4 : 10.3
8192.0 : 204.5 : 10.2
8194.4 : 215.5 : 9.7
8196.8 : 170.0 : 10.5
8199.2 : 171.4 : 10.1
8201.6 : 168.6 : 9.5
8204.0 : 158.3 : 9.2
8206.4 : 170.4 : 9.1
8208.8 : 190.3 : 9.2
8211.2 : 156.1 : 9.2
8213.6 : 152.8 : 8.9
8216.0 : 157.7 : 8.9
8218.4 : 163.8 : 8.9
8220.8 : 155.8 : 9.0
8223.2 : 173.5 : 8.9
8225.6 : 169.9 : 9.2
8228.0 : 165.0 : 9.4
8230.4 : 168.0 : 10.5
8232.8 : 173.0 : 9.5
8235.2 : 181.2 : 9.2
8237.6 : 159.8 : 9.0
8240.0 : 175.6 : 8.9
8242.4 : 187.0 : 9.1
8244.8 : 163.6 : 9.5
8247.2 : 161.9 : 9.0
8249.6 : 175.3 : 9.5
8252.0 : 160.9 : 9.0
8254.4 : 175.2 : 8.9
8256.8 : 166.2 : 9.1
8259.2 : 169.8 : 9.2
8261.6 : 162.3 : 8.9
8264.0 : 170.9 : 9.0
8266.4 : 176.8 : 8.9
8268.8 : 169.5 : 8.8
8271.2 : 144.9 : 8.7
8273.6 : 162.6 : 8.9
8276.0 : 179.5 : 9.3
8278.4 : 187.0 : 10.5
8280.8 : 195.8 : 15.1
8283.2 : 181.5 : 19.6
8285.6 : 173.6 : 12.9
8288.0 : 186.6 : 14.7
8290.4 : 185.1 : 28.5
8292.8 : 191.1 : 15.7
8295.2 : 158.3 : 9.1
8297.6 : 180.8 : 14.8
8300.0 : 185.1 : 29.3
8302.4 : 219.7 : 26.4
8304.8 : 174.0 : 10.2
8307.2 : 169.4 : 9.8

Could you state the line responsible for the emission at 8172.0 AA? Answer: [S II] 6716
